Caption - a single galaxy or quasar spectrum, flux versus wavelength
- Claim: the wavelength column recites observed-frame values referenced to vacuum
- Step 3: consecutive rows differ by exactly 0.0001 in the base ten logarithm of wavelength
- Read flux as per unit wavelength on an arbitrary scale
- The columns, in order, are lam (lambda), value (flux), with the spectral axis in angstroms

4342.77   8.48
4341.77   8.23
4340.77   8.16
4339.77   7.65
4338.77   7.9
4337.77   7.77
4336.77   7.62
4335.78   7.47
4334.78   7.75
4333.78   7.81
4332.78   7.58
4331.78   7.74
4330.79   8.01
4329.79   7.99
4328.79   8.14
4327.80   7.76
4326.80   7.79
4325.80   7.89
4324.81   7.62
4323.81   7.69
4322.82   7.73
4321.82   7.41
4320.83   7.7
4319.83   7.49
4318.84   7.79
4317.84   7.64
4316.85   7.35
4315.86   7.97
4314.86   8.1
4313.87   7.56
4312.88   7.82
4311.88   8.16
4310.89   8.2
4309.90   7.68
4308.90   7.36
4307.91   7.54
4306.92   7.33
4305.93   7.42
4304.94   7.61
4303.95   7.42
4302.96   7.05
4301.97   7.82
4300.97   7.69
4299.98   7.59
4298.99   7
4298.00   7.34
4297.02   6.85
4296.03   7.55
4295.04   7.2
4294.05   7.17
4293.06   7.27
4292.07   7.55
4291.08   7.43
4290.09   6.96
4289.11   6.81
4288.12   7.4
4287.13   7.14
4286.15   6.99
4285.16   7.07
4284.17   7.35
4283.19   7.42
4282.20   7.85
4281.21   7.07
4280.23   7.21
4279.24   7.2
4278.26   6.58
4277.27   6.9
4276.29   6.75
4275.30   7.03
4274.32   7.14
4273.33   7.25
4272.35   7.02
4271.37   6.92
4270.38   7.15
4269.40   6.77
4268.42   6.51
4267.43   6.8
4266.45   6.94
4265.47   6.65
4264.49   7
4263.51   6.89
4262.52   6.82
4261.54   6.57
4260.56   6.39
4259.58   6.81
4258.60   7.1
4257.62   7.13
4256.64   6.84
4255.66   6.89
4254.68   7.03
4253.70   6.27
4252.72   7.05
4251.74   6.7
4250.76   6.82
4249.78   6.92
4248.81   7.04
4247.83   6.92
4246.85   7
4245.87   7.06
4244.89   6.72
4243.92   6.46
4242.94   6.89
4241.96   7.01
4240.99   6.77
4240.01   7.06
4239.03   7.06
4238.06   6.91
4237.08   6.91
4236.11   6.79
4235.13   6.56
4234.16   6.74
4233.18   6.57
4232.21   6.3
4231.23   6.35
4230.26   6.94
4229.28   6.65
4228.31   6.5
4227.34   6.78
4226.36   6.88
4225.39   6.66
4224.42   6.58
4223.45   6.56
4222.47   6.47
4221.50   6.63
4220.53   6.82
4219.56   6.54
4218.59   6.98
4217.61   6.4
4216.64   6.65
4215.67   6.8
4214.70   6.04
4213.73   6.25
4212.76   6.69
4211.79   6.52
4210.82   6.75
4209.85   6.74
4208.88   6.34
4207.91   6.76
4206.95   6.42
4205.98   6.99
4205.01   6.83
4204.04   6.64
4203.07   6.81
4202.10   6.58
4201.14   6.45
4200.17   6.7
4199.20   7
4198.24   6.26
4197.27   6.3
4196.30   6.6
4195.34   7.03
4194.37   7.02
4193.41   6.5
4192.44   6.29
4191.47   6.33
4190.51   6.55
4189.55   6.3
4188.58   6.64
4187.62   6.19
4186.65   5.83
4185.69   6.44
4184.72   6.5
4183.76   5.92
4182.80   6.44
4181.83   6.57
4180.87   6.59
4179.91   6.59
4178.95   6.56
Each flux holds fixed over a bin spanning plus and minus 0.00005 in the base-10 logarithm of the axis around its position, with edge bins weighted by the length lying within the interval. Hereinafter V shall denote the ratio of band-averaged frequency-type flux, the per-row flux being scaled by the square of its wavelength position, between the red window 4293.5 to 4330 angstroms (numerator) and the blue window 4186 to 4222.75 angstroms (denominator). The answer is 1.2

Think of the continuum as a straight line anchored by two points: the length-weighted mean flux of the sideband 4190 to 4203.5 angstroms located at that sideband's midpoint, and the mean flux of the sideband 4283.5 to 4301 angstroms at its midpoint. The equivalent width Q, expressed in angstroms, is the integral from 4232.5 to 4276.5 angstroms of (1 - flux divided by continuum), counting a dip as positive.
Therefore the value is 0.8 angstroms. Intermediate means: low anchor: 6.6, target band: 6.86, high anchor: 7.24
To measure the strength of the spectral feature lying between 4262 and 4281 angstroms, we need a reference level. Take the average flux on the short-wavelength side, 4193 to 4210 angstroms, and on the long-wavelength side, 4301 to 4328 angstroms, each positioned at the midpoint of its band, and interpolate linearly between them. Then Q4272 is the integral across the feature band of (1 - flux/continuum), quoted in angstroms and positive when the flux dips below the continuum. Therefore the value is 0.9 angstroms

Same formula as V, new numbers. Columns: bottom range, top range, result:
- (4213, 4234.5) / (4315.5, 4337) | 1.23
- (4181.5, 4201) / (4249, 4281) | 1.10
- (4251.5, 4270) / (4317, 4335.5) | 1.17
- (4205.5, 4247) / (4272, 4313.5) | 1.13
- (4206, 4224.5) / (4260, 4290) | 1.09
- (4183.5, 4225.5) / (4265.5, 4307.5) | 1.14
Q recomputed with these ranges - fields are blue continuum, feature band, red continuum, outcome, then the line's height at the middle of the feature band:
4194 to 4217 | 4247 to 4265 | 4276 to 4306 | 0.4 angstroms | 7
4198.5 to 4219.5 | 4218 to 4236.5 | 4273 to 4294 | 0.3 angstroms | 6.76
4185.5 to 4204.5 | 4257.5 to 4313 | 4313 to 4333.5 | 1.6 angstroms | 7.39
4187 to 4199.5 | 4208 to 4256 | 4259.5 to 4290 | 0.2 angstroms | 6.74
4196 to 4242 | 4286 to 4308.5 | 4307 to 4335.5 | 0.5 angstroms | 7.49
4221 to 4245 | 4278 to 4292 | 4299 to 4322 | 0.2 angstroms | 7.33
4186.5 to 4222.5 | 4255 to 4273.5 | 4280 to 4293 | 0.5 angstroms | 7.07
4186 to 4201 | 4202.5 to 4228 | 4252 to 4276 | -0.1 angstroms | 6.61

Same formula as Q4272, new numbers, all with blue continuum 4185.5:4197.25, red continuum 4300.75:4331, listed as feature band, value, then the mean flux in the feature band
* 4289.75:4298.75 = 0.27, 7.26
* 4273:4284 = 0.30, 7.13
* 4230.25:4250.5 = 0.43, 6.81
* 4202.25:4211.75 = -0.09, 6.68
